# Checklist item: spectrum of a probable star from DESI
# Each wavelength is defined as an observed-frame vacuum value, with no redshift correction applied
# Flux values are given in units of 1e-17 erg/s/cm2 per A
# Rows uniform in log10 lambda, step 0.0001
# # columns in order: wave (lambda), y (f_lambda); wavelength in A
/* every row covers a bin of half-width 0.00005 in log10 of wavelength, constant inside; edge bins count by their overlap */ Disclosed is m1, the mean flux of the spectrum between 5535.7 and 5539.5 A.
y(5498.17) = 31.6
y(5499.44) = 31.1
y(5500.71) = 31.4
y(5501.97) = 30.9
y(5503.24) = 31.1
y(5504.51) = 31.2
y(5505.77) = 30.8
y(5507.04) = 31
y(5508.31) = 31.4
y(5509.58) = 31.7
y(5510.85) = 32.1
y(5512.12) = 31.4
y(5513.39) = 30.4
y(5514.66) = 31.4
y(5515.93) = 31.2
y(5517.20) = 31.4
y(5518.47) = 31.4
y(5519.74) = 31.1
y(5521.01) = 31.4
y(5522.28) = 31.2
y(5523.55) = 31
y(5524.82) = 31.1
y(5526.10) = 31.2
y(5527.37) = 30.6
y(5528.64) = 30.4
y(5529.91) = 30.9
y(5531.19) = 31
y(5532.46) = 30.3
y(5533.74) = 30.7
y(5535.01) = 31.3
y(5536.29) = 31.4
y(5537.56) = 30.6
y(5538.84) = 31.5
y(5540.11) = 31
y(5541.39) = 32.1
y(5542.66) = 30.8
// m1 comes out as 31.2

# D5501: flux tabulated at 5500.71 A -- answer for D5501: 31.4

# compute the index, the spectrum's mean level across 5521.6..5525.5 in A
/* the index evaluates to 31.1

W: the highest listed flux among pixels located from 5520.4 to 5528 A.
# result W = 31.4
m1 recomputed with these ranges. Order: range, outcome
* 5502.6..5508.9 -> 31.1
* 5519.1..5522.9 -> 31.3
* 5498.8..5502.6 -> 31.1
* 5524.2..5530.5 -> 30.8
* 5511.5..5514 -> 30.9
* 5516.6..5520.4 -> 31.3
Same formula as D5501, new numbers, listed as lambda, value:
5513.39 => 30.4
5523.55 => 31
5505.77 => 30.8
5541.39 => 32.1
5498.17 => 31.6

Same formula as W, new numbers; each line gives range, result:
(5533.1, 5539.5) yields 31.5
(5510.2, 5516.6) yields 32.1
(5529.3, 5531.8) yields 31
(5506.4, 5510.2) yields 31.7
